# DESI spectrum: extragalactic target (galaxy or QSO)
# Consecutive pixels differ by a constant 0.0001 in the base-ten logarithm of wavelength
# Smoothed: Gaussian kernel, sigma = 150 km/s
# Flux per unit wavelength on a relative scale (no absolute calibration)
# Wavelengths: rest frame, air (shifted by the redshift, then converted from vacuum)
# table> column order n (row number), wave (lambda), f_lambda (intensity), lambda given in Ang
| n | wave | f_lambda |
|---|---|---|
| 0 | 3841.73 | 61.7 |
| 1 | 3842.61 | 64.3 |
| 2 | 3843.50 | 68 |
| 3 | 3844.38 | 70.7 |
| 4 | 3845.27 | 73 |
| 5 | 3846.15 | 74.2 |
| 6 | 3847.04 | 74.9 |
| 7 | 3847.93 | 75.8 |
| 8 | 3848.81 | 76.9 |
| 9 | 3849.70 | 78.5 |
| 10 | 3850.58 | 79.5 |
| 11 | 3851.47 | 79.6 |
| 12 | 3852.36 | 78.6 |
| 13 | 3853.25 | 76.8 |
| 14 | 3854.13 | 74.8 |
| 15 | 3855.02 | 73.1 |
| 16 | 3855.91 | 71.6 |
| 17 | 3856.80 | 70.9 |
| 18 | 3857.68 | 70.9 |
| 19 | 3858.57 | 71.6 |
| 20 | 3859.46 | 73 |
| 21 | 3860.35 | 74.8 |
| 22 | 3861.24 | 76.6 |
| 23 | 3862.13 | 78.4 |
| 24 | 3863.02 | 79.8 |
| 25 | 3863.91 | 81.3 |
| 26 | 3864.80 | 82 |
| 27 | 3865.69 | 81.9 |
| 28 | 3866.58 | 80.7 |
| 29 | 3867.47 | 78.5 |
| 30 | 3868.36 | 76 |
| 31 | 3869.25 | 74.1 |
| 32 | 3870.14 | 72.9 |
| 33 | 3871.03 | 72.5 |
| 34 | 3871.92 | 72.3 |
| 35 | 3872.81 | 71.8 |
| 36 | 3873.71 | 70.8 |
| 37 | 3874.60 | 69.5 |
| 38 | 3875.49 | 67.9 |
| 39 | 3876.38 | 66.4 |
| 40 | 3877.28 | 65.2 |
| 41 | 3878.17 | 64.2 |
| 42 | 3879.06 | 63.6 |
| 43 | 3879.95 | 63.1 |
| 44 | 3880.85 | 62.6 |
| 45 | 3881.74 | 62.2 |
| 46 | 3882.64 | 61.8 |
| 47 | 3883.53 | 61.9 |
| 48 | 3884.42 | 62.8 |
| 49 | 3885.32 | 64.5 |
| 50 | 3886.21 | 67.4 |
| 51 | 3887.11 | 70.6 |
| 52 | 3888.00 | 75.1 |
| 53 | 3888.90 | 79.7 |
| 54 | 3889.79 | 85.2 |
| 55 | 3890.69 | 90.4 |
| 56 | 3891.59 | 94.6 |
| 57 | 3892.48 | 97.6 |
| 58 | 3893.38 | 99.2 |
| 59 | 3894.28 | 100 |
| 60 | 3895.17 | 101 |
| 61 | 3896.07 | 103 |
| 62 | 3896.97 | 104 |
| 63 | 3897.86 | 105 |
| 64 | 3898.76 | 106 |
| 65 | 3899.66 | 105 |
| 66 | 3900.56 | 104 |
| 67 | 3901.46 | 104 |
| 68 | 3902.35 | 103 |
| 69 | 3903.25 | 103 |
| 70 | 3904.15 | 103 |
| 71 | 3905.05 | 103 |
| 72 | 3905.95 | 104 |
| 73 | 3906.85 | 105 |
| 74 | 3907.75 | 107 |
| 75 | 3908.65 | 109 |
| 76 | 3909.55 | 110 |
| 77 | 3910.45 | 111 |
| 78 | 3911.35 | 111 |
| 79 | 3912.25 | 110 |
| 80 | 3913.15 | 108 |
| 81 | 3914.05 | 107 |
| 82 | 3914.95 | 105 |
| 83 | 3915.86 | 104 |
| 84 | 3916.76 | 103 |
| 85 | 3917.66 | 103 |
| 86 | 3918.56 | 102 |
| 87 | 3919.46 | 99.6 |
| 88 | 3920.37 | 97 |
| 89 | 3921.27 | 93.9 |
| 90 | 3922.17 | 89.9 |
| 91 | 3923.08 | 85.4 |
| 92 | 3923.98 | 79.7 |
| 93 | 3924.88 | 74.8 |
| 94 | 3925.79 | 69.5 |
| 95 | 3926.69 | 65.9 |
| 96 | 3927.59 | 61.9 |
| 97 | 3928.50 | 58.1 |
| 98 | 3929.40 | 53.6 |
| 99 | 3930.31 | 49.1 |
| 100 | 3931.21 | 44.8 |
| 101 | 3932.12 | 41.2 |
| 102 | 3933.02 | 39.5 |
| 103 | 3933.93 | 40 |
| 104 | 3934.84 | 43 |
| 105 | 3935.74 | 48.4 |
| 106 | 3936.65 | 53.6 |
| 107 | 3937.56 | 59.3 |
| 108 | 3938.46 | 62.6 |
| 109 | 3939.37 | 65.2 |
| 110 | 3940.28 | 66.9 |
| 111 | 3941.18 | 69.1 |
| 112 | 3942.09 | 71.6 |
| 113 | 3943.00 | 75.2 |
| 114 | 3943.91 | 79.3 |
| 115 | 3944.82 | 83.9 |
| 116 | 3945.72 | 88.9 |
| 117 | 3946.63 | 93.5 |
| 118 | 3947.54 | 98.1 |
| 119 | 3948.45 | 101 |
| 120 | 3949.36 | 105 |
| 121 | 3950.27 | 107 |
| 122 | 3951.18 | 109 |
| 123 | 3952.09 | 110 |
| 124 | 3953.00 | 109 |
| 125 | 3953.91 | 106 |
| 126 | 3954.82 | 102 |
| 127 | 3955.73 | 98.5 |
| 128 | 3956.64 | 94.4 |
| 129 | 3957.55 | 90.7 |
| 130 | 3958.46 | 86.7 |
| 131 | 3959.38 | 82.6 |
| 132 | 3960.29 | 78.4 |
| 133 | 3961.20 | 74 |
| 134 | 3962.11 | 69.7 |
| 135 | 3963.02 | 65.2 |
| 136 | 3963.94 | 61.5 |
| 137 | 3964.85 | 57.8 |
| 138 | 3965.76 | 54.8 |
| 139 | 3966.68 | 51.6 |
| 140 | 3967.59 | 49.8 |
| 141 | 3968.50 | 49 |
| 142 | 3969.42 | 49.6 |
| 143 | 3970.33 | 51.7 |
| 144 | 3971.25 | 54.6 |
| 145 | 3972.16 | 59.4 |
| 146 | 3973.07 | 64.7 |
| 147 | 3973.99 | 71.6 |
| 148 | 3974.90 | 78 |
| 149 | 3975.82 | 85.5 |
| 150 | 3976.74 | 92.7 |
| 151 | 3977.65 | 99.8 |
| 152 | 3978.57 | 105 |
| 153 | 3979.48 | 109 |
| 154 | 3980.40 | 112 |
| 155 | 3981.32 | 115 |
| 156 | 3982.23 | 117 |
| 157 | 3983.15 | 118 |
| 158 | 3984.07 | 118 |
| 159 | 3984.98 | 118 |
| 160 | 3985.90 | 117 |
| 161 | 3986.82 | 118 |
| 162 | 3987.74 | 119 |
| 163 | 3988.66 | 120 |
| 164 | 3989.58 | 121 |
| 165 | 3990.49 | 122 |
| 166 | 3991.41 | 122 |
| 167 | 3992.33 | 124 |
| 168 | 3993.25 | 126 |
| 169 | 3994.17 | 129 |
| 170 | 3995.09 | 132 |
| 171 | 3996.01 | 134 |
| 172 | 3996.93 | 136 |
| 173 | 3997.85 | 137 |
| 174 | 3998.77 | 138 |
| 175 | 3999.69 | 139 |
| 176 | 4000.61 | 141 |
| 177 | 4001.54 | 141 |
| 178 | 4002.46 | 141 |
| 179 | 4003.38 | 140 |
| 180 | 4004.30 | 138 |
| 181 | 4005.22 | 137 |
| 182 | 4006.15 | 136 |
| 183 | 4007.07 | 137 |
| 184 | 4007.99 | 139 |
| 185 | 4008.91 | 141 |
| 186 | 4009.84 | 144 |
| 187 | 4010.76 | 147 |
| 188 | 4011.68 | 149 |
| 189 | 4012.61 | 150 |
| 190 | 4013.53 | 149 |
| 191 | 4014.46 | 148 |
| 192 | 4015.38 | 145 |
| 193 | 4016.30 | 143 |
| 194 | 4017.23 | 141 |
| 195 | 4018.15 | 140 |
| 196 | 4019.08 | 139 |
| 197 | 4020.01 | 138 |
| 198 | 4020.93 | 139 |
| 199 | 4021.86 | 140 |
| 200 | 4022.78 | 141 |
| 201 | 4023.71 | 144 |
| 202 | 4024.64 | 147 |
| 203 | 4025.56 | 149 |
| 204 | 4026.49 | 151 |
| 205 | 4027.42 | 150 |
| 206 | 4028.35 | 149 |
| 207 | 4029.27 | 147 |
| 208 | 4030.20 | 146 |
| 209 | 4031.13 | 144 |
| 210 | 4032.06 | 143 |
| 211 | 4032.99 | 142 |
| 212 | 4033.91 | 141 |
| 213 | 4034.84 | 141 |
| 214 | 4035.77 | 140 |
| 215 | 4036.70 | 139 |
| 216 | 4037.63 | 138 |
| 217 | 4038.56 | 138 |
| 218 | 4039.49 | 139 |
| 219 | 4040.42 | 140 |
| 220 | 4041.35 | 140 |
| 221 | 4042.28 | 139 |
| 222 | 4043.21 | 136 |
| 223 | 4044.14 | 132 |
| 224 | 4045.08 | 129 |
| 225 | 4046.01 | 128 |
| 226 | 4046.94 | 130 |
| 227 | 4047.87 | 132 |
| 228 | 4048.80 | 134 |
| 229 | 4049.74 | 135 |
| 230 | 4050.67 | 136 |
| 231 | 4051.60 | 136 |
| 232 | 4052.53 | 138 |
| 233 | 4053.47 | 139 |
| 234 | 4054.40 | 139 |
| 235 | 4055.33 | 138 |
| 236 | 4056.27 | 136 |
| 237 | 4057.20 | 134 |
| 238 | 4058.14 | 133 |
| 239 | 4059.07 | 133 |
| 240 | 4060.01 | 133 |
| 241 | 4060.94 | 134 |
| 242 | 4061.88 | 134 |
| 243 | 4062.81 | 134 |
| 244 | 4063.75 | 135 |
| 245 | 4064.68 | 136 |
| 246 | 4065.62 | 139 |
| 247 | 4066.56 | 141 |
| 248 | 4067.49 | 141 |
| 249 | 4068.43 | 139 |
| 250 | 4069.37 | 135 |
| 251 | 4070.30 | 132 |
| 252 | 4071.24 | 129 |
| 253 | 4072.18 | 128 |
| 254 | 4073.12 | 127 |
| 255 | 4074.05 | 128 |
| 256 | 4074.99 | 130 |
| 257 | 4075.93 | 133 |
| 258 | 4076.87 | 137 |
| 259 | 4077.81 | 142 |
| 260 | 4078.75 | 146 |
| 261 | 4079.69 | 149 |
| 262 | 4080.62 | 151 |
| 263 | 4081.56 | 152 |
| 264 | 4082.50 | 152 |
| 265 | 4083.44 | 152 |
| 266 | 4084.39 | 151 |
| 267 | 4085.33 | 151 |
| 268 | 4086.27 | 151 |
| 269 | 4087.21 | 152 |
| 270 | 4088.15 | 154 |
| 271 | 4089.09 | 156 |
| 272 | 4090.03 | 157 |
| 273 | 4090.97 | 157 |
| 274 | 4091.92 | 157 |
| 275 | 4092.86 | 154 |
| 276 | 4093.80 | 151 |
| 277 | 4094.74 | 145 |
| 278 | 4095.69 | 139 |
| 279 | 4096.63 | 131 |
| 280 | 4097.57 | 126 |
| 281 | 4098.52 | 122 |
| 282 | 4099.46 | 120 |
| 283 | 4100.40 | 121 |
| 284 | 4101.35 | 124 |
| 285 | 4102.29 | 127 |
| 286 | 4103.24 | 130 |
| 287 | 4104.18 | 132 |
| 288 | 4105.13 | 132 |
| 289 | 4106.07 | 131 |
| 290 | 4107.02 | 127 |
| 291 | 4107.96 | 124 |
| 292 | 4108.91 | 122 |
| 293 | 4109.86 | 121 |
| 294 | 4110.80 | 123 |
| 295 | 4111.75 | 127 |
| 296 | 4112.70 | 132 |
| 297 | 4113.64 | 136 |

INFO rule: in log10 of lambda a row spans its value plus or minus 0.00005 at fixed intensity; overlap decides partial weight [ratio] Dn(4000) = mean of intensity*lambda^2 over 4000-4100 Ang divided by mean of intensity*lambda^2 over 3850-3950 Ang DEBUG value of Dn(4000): 1.9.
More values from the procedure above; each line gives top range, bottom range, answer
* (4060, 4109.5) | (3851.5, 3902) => 1.95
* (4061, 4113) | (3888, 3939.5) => 1.73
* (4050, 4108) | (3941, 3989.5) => 1.66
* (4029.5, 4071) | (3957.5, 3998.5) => 1.50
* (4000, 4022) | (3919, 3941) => 2.30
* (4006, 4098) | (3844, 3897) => 2.03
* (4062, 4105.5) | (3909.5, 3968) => 1.87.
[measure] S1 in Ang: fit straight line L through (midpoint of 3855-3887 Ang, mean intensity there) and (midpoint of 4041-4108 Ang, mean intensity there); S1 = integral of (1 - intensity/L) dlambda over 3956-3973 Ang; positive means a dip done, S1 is 5.9 Ang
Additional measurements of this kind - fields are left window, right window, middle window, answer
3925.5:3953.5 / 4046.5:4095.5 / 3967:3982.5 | 1.9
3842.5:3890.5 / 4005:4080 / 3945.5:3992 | 8.3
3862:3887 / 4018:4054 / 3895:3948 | 2.1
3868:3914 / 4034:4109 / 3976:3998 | -0.9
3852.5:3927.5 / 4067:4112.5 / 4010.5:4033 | -4.7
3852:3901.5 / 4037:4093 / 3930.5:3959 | 6.4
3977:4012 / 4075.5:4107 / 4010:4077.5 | -1.9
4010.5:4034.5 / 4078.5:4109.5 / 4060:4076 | 0.9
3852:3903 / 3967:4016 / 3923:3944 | 8.1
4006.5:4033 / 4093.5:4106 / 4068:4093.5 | -2.1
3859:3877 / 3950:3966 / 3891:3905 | -4.1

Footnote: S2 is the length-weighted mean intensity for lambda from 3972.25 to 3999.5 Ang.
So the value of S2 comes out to 113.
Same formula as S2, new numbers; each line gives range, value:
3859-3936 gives 82.3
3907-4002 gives 90.9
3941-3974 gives 79.2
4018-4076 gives 138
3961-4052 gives 122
